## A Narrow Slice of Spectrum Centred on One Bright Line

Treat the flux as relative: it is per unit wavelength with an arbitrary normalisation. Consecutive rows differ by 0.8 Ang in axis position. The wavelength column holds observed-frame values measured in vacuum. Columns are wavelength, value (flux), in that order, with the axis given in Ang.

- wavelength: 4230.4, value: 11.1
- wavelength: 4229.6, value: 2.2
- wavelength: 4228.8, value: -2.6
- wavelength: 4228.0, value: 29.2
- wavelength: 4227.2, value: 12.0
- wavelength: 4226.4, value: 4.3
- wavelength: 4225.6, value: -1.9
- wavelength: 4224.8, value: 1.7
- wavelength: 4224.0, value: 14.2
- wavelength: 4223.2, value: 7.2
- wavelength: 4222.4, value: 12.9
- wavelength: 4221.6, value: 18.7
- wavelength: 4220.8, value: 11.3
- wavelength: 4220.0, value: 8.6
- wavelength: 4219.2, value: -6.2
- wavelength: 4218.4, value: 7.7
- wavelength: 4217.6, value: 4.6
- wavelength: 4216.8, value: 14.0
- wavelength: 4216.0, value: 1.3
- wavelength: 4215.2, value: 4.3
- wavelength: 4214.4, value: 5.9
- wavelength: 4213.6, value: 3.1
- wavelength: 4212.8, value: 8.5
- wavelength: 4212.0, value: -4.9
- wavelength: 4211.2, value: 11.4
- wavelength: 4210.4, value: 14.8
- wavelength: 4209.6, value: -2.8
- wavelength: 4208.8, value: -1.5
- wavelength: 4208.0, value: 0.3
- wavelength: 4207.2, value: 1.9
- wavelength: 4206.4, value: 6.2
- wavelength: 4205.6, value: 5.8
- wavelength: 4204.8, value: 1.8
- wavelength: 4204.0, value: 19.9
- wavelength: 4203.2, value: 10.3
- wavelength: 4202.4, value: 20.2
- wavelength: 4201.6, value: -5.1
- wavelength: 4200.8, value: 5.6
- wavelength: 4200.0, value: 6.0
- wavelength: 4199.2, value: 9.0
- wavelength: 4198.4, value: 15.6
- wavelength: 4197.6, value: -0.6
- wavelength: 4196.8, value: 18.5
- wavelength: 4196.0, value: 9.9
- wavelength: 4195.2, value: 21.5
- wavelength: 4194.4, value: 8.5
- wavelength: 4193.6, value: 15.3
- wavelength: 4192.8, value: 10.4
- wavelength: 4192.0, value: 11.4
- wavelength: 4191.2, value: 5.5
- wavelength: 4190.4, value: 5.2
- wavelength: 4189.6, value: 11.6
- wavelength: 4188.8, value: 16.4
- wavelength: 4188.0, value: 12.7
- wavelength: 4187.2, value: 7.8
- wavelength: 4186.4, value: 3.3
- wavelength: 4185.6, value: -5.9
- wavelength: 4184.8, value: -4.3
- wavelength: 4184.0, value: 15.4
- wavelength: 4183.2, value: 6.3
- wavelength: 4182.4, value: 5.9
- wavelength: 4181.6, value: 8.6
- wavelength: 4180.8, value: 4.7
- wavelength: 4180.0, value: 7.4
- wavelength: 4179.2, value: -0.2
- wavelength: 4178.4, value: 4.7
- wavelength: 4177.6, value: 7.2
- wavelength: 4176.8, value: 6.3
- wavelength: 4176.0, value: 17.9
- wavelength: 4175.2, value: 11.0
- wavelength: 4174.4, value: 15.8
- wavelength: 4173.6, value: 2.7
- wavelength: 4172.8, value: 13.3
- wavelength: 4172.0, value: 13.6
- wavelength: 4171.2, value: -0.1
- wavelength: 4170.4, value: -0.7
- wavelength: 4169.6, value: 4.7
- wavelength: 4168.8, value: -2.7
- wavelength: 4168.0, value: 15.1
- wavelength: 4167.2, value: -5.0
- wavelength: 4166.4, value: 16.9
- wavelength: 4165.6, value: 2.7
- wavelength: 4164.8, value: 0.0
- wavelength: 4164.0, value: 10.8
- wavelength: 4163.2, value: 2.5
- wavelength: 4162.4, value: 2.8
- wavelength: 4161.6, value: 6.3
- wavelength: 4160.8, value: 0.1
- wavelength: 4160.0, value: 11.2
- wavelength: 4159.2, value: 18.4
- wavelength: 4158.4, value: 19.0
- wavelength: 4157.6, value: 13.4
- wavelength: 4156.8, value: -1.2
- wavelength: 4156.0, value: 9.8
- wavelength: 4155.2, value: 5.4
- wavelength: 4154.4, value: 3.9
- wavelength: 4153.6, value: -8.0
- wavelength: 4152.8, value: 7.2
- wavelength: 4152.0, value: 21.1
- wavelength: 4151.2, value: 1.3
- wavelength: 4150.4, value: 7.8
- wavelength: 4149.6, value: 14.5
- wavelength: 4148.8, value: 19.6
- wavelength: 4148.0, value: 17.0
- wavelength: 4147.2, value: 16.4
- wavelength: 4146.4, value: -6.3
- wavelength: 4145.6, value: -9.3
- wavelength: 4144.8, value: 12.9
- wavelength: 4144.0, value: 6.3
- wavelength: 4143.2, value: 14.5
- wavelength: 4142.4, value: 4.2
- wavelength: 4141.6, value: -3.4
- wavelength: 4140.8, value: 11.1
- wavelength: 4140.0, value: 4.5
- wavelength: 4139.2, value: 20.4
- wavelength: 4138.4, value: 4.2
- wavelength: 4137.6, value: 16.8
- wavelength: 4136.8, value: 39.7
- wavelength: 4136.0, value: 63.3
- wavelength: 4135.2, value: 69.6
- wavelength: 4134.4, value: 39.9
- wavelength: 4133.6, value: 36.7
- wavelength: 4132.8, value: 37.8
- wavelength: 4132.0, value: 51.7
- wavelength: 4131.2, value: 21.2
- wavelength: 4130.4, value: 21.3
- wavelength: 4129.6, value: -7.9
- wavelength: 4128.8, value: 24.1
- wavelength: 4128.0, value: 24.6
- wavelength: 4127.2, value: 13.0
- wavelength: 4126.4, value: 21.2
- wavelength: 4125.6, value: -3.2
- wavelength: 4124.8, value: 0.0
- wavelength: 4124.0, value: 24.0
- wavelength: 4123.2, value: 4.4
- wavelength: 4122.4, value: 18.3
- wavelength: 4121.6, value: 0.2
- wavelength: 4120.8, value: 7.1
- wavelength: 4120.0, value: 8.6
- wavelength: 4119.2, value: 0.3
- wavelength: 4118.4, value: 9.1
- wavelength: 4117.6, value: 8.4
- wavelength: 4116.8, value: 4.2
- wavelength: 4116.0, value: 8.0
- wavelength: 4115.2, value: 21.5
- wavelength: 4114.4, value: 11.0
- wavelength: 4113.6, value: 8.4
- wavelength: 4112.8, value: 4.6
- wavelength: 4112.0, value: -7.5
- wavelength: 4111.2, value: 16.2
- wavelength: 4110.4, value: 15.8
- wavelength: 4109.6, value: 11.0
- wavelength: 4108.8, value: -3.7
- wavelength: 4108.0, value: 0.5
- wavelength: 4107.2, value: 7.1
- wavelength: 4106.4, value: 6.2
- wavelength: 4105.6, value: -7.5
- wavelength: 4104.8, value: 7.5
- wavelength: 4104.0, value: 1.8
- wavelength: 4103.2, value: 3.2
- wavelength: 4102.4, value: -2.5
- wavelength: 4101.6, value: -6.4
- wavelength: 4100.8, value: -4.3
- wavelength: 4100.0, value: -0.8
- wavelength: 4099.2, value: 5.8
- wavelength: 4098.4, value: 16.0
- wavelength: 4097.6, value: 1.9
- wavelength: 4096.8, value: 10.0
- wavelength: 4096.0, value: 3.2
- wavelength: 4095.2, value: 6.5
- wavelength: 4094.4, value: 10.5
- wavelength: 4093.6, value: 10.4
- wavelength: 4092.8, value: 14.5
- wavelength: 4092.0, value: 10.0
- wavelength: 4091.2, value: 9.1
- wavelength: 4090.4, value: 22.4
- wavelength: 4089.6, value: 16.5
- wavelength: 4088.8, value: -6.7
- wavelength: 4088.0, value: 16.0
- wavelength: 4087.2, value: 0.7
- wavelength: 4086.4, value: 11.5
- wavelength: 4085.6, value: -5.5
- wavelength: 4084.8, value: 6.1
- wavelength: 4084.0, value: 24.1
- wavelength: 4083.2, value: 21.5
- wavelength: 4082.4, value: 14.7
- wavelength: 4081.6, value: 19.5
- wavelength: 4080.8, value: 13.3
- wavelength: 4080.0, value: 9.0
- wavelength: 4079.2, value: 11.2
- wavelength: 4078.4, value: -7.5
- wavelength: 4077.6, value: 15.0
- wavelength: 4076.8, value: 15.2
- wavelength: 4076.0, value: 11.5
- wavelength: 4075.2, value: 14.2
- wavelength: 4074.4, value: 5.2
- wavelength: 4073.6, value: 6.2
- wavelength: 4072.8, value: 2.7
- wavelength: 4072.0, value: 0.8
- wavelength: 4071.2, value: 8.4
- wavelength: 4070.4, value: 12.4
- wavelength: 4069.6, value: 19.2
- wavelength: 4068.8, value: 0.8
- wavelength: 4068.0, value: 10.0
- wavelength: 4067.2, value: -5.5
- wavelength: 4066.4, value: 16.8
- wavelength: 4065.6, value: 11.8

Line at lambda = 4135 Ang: [O II]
